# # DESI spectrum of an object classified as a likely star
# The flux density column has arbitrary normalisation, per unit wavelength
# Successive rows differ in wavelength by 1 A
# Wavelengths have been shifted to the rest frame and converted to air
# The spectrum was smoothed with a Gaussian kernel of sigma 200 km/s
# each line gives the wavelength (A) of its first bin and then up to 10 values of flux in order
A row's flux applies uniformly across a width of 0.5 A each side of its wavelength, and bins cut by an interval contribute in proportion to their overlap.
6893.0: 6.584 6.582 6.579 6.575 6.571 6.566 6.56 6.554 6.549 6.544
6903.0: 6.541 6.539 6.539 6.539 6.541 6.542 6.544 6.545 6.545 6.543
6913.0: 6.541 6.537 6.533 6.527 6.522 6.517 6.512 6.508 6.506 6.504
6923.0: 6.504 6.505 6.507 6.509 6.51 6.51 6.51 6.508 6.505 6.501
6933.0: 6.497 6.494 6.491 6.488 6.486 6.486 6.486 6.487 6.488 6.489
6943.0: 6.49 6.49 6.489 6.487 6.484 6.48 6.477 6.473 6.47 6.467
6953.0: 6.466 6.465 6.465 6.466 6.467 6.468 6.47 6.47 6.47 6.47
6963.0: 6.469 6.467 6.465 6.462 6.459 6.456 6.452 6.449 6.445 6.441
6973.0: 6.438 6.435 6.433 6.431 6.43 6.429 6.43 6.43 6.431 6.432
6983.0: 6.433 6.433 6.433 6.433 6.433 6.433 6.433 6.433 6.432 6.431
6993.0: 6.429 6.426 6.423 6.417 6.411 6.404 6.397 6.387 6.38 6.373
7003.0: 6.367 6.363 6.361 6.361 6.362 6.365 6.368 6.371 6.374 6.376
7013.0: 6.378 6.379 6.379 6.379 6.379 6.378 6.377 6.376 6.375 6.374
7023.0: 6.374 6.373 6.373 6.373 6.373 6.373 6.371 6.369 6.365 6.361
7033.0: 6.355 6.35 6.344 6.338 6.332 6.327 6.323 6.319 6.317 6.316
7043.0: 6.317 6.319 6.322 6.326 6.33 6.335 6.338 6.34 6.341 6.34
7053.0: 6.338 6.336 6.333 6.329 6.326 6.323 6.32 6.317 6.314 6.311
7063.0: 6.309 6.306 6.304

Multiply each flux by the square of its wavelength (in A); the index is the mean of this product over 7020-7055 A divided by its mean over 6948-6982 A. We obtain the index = 1.0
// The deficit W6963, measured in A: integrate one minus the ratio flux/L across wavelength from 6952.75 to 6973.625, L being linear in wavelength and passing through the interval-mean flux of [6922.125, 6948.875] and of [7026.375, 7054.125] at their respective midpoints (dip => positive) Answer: 0.0 A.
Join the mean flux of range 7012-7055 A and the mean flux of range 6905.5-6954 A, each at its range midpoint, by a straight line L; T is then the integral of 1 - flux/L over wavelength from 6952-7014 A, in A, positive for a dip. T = 0.0 A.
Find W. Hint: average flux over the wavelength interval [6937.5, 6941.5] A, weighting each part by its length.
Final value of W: 6.49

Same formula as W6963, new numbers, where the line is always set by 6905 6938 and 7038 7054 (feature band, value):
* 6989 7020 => 0.0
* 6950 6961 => 0.0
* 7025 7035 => 0.0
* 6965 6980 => 0.0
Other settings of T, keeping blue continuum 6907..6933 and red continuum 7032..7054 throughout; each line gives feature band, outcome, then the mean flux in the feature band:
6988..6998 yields 0.0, 6.43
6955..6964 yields 0.0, 6.47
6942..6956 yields 0.0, 6.48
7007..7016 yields 0.0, 6.37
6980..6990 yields 0.0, 6.43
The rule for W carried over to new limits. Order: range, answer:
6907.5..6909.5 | 6.54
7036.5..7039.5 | 6.33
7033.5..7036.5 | 6.34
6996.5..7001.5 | 6.4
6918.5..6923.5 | 6.51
